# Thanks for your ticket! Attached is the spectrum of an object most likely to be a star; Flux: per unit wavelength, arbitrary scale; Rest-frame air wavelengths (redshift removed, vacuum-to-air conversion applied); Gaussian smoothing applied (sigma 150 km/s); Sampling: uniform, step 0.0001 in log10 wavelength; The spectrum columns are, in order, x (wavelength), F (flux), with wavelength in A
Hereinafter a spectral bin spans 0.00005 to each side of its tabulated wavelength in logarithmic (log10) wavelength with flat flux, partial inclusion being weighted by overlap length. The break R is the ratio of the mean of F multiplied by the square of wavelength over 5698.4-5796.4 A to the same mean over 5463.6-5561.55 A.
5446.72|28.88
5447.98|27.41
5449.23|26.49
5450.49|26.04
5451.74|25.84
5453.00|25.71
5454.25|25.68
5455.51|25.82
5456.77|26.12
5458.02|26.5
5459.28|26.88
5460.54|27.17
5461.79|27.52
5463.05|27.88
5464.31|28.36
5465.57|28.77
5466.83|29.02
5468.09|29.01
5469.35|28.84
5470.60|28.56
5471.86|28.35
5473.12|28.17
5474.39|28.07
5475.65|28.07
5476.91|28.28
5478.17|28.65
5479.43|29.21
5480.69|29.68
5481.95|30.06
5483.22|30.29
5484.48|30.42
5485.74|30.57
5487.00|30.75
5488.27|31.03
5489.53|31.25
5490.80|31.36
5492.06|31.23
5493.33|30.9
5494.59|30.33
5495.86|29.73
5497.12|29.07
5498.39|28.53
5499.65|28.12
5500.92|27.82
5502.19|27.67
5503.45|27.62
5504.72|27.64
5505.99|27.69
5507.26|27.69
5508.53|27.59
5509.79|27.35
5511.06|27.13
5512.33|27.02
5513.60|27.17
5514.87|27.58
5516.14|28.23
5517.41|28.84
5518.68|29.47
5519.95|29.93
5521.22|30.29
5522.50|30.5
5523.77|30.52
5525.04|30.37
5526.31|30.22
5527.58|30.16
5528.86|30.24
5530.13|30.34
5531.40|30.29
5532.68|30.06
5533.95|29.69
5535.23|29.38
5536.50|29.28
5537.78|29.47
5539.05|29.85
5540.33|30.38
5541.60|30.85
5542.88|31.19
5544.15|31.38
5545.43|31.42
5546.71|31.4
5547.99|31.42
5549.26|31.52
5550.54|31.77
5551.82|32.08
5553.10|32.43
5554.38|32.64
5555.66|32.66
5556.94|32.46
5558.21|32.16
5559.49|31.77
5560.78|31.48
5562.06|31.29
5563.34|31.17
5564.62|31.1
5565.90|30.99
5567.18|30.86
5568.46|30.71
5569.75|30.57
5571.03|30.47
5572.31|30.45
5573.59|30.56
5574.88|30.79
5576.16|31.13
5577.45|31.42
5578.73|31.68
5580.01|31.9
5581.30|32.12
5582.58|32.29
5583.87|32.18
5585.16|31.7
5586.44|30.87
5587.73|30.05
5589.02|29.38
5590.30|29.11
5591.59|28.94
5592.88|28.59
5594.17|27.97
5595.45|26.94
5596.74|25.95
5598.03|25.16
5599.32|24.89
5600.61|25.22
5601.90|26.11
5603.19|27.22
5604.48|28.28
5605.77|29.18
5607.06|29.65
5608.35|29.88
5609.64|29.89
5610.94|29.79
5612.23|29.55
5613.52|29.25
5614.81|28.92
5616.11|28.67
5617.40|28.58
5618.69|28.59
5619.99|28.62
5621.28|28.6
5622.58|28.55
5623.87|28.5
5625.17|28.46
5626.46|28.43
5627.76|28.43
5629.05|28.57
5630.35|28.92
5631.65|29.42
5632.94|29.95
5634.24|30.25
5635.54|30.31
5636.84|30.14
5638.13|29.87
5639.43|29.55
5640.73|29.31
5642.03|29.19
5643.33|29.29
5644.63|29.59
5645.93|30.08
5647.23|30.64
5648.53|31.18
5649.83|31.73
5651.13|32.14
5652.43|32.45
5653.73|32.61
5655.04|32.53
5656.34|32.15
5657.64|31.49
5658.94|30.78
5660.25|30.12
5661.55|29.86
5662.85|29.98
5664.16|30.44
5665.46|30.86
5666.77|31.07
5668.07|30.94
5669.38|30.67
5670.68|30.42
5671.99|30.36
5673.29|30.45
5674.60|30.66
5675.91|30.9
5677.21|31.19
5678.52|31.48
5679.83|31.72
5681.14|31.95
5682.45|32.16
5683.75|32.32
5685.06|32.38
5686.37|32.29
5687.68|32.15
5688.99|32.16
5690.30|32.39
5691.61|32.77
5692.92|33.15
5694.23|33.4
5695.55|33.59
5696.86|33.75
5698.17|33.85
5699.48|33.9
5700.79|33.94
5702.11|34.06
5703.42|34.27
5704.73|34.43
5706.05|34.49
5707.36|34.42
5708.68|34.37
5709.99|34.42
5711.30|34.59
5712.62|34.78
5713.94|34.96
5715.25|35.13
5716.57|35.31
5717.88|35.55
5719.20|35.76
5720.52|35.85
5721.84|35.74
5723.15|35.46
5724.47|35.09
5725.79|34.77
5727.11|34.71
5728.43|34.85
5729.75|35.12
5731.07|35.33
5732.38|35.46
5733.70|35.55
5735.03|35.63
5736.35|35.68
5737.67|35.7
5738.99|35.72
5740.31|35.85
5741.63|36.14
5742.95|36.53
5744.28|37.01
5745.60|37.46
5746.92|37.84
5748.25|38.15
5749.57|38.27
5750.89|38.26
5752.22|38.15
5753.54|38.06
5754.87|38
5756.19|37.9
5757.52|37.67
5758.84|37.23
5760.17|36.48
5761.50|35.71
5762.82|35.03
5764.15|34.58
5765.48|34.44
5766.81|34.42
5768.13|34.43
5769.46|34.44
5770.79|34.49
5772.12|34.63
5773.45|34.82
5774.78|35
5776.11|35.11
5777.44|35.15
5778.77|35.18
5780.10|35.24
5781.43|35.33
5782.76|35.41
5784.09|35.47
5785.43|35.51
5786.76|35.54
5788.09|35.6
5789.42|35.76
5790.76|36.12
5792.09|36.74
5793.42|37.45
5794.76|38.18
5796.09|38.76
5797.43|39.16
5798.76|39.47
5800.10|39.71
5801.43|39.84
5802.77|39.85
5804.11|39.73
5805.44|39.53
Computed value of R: 1.30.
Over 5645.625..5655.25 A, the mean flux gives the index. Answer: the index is 31.7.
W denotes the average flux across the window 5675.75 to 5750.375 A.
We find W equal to 34.5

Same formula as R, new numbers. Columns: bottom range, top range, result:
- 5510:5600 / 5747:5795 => 1.29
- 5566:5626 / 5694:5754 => 1.27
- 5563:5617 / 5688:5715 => 1.19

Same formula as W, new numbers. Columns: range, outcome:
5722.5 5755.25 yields 36.3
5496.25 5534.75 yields 28.8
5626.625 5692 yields 30.8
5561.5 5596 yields 30.6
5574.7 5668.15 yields 29.7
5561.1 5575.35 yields 30.8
